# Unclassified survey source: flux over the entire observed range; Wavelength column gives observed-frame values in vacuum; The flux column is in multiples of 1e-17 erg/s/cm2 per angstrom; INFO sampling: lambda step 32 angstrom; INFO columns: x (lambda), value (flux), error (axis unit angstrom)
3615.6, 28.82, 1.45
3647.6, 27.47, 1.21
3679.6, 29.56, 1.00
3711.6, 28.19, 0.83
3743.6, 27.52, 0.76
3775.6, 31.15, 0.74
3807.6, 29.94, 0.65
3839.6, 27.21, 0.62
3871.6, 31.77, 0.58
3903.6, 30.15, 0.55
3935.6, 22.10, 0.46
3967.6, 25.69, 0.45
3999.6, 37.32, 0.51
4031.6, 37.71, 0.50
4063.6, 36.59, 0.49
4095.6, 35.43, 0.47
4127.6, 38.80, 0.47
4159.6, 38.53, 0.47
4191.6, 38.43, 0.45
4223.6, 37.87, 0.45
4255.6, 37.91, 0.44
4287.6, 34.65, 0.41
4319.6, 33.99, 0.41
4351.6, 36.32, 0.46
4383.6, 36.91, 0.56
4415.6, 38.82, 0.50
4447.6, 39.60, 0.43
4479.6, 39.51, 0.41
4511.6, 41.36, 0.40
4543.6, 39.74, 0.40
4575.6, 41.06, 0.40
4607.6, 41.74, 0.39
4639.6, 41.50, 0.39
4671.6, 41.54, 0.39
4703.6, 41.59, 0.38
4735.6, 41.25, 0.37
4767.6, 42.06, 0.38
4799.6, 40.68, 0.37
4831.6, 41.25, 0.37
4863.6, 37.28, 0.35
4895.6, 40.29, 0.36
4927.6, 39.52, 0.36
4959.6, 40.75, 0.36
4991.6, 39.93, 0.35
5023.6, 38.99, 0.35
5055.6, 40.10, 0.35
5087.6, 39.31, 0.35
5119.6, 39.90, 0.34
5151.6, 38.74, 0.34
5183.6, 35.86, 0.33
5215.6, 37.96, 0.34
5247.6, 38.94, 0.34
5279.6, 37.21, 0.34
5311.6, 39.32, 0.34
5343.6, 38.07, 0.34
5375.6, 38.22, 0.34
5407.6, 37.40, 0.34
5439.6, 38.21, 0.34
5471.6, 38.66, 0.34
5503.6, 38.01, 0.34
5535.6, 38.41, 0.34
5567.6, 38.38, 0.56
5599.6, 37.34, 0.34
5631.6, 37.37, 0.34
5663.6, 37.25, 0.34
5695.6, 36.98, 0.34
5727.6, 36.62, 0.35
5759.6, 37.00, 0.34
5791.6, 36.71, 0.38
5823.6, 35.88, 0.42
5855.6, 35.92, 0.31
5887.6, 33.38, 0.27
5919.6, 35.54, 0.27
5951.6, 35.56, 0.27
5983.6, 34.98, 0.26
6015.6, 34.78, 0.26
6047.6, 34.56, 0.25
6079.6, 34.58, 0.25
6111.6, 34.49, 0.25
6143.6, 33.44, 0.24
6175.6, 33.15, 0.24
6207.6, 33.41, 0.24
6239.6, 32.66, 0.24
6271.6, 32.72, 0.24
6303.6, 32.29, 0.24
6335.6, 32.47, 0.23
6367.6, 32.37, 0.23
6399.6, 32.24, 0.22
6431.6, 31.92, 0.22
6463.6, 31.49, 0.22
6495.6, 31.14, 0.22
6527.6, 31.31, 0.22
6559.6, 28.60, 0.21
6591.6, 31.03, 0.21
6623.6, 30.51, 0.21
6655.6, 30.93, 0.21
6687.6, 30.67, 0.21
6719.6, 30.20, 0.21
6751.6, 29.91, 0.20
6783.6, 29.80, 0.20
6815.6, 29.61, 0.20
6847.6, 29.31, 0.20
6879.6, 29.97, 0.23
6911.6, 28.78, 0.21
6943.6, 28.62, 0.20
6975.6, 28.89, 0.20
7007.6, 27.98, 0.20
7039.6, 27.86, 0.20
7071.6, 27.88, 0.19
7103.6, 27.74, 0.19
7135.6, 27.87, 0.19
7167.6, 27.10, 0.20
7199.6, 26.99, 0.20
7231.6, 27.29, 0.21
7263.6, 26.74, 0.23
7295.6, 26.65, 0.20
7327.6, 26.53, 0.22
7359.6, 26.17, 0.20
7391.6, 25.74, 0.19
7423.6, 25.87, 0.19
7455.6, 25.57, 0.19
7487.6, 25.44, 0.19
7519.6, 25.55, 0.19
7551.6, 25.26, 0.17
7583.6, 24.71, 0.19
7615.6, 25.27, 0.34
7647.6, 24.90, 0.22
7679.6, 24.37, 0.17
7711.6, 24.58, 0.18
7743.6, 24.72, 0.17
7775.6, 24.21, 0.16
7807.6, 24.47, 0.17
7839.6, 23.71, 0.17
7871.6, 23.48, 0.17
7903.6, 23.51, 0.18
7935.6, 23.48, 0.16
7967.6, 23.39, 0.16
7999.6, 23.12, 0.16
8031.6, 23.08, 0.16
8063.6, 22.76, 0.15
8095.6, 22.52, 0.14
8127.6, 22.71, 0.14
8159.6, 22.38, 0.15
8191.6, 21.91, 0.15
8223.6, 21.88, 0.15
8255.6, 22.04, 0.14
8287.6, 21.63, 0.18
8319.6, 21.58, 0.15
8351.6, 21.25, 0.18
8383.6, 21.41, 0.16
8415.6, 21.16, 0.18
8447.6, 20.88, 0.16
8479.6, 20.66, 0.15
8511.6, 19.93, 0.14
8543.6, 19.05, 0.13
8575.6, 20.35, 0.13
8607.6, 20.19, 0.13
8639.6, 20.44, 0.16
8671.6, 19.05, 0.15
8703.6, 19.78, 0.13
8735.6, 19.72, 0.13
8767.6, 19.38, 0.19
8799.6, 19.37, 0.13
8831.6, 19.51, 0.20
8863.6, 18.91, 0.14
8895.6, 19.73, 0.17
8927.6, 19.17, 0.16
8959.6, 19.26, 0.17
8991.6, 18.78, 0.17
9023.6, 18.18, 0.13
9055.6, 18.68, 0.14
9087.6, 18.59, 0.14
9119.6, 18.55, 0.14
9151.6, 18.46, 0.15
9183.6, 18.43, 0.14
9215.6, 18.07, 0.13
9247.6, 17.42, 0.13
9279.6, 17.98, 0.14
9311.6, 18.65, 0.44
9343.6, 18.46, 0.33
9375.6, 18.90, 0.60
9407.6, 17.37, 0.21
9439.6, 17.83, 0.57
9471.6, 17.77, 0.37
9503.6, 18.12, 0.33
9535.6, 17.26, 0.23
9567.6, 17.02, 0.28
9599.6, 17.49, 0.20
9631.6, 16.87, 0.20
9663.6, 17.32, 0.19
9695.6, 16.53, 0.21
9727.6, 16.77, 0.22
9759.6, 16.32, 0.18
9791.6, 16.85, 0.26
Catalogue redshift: 0.00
